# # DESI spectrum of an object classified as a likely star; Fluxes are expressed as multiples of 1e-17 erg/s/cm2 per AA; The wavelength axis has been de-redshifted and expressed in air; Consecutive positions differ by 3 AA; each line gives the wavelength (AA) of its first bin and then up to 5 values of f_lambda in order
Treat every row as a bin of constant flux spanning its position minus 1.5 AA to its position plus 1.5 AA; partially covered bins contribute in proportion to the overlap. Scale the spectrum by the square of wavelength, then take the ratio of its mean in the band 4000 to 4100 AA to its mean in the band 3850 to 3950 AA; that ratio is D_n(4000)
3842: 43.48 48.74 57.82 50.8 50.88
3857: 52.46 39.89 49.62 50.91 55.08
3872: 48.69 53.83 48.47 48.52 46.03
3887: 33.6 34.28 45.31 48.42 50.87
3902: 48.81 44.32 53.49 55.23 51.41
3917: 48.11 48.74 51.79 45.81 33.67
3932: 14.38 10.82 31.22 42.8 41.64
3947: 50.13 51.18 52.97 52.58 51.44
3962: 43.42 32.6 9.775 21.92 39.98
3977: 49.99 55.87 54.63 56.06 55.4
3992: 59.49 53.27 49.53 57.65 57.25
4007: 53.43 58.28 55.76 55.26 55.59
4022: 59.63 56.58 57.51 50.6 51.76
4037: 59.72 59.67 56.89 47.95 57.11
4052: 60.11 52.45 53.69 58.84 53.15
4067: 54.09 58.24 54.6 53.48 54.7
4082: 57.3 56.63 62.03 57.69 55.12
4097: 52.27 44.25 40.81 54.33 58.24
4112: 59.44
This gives 1.34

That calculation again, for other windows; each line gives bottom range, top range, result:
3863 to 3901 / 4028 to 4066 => 1.27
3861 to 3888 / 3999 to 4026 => 1.25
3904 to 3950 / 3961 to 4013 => 1.18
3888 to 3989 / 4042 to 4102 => 1.36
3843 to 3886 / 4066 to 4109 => 1.21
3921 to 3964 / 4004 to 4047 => 1.42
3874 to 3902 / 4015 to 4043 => 1.33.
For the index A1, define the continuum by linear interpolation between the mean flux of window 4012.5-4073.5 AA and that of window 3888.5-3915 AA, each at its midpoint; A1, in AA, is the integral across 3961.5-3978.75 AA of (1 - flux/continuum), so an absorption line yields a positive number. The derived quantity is 6.4 AA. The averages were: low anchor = 48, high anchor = 55.7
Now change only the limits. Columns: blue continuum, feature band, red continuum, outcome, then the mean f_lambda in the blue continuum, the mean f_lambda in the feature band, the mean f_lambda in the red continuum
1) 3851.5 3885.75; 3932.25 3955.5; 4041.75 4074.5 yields 5.6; 49.4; 39.3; 55.2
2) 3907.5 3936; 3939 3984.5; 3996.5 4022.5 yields 4.3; 41.5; 43.3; 55.7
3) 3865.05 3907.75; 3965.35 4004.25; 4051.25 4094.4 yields 3.7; 47.1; 47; 56.1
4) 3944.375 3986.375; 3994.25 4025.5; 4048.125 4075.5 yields -3.9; 44.1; 55.7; 55.7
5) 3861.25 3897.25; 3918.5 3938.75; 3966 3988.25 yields 4.7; 46.8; 33.9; 41.5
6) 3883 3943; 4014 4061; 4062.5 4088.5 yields -2.9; 41.9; 55.7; 55.8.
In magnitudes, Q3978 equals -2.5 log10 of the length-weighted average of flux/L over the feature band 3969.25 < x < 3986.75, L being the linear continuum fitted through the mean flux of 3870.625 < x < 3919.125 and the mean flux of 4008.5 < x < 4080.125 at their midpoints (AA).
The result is 0.15 mag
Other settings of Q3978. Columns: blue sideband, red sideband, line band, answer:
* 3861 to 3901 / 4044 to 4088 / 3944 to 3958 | -0.01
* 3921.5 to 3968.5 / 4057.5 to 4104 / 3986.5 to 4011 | -0.22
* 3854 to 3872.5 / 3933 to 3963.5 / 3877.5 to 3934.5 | 0.05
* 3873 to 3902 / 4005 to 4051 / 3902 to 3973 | 0.19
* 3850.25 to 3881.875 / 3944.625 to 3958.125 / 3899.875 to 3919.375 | 0.01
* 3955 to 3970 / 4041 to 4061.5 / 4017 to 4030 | -0.15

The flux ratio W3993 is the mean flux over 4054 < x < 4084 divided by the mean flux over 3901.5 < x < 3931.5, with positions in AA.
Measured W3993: 1.2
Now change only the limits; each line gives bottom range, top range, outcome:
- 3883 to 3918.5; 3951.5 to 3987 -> 0.93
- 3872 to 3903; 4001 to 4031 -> 1.23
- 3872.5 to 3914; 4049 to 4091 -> 1.19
